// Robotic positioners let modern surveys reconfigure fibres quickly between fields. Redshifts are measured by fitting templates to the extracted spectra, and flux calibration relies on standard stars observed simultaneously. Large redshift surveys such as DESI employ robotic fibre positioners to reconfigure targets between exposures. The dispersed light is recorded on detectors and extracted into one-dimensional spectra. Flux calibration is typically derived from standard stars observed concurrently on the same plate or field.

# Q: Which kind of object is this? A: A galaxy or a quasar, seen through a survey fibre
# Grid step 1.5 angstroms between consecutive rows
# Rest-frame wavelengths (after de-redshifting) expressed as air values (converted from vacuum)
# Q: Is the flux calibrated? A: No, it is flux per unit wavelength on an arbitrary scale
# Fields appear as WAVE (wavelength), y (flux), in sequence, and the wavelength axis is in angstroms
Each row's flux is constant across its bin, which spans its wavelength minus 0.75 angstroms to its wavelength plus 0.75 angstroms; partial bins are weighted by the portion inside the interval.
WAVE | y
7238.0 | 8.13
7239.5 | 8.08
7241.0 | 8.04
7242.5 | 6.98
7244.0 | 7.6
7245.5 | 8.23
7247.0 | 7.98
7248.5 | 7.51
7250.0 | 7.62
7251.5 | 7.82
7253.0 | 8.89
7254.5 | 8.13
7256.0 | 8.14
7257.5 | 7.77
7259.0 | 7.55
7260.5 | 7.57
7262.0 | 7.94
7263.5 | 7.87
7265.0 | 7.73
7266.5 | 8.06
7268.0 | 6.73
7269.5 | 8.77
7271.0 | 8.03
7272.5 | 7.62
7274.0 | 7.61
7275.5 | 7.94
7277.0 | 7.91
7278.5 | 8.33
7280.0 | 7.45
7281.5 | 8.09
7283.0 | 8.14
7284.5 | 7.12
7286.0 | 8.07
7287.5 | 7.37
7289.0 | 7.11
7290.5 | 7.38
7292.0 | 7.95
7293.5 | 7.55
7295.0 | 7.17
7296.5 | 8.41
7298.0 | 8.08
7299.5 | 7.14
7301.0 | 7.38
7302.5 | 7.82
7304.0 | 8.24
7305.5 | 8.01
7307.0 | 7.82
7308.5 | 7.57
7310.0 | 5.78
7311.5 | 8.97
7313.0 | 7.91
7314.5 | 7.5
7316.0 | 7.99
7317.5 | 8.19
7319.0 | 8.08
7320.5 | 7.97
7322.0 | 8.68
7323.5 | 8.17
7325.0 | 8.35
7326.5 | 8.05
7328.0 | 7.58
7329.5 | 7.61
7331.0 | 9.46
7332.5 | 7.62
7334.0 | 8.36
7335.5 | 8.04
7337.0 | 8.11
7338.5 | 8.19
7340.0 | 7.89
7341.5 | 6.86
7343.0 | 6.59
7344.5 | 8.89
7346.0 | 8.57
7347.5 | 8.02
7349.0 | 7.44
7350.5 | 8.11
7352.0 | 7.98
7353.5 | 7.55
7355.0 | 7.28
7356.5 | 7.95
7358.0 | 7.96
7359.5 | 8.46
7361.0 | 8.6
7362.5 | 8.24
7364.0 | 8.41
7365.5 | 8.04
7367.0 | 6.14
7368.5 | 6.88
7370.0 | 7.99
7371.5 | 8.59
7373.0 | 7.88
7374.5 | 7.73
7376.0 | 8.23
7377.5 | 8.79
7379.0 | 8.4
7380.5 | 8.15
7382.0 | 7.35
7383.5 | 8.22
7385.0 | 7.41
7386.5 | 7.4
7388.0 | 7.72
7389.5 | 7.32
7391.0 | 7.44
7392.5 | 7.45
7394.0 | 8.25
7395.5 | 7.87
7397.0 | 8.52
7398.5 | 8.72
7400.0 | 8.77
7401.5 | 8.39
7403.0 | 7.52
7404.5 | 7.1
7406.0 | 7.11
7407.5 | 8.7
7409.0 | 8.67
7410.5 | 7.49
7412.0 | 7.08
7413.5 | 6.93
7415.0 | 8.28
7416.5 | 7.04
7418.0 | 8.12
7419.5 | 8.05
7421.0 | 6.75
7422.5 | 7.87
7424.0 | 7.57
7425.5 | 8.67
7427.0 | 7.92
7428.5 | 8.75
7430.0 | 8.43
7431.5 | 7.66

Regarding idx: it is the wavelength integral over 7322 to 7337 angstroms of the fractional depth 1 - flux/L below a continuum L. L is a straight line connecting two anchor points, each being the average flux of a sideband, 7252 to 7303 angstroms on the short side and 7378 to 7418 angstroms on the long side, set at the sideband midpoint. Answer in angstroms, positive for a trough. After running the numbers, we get -0.7 angstroms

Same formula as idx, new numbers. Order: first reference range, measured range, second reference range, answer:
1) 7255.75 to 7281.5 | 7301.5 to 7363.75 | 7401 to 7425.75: -1.5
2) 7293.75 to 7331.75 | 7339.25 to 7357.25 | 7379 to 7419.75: 0.3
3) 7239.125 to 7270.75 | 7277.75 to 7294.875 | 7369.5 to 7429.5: 0.4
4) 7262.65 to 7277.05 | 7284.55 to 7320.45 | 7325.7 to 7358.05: 0.7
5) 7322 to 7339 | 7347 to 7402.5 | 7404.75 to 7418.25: -0.3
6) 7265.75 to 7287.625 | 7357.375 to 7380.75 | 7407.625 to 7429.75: -0.6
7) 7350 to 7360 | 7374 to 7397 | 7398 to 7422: -0.1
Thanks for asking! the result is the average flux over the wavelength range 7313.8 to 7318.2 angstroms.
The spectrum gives 7.89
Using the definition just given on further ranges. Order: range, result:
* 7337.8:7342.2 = 7.65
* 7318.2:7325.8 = 8.25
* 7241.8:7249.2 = 7.67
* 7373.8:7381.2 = 8.26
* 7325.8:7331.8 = 8.17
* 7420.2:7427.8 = 7.76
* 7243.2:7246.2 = 7.89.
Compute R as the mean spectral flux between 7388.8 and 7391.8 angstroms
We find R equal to 7.38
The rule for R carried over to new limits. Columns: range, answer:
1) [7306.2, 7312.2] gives 7.53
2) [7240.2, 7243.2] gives 7.53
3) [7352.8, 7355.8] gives 7.42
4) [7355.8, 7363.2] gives 8.24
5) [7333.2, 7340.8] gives 8.11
